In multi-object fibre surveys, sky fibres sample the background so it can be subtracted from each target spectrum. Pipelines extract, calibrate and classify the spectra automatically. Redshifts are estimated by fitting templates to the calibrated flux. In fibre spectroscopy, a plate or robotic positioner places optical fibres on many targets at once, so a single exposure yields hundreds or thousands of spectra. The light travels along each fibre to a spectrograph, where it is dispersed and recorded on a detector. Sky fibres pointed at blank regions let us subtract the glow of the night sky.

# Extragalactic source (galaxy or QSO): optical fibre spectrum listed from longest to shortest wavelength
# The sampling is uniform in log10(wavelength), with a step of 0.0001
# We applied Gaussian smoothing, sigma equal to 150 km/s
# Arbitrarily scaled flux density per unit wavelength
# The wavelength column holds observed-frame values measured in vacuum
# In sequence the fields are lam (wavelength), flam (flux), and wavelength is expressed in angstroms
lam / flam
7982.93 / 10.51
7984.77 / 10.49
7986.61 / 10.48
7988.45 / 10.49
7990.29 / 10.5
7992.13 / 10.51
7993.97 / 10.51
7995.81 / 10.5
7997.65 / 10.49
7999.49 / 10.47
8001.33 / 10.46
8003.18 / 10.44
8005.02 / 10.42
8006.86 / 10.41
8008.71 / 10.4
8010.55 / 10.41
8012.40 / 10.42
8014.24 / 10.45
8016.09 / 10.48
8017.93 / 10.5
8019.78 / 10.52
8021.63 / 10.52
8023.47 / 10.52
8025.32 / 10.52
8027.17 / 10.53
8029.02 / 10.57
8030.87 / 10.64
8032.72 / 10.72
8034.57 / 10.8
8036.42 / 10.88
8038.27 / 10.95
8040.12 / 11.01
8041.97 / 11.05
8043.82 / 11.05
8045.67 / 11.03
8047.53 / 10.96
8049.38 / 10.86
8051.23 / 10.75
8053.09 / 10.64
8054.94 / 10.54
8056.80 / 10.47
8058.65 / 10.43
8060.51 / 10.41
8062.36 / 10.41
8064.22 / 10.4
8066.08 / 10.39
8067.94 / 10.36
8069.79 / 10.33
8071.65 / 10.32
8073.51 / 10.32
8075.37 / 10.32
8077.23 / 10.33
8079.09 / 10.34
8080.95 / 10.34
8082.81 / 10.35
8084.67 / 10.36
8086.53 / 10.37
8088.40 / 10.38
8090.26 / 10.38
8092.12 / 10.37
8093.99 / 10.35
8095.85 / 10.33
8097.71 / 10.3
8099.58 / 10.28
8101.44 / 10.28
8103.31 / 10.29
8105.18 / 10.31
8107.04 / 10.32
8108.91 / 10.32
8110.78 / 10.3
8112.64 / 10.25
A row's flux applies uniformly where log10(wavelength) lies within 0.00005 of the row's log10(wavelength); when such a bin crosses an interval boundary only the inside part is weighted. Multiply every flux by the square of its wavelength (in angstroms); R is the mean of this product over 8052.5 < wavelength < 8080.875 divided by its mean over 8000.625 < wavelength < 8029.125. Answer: 1.01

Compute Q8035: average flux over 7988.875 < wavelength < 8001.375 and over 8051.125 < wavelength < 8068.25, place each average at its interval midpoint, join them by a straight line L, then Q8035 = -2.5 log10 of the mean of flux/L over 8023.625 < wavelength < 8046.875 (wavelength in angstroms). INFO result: -0.03 mag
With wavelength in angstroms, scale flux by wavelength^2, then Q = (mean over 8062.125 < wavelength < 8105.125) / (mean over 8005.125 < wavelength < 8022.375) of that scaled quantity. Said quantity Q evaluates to 1.01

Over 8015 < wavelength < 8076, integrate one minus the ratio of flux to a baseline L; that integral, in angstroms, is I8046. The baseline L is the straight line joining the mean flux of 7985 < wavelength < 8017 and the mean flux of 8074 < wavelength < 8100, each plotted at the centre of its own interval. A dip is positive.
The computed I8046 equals -1.2 angstroms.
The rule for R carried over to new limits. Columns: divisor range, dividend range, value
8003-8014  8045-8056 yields 1.05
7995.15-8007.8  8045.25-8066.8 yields 1.03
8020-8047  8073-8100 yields 0.97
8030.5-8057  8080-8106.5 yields 0.97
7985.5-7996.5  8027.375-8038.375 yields 1.03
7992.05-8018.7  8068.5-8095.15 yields 1.01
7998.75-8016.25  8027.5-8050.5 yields 1.05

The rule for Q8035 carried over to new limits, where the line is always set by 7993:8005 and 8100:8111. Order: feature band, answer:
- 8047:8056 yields -0.04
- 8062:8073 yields 0.00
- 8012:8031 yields -0.01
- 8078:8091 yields 0.00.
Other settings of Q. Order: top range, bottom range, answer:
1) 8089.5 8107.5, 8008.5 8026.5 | 1.01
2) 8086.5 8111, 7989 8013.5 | 1.01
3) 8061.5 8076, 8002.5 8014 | 1.01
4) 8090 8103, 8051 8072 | 1.00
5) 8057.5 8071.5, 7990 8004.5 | 1.01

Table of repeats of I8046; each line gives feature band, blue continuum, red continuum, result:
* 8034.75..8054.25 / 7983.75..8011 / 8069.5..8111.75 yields -0.96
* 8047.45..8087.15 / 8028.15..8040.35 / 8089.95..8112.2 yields 0.41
